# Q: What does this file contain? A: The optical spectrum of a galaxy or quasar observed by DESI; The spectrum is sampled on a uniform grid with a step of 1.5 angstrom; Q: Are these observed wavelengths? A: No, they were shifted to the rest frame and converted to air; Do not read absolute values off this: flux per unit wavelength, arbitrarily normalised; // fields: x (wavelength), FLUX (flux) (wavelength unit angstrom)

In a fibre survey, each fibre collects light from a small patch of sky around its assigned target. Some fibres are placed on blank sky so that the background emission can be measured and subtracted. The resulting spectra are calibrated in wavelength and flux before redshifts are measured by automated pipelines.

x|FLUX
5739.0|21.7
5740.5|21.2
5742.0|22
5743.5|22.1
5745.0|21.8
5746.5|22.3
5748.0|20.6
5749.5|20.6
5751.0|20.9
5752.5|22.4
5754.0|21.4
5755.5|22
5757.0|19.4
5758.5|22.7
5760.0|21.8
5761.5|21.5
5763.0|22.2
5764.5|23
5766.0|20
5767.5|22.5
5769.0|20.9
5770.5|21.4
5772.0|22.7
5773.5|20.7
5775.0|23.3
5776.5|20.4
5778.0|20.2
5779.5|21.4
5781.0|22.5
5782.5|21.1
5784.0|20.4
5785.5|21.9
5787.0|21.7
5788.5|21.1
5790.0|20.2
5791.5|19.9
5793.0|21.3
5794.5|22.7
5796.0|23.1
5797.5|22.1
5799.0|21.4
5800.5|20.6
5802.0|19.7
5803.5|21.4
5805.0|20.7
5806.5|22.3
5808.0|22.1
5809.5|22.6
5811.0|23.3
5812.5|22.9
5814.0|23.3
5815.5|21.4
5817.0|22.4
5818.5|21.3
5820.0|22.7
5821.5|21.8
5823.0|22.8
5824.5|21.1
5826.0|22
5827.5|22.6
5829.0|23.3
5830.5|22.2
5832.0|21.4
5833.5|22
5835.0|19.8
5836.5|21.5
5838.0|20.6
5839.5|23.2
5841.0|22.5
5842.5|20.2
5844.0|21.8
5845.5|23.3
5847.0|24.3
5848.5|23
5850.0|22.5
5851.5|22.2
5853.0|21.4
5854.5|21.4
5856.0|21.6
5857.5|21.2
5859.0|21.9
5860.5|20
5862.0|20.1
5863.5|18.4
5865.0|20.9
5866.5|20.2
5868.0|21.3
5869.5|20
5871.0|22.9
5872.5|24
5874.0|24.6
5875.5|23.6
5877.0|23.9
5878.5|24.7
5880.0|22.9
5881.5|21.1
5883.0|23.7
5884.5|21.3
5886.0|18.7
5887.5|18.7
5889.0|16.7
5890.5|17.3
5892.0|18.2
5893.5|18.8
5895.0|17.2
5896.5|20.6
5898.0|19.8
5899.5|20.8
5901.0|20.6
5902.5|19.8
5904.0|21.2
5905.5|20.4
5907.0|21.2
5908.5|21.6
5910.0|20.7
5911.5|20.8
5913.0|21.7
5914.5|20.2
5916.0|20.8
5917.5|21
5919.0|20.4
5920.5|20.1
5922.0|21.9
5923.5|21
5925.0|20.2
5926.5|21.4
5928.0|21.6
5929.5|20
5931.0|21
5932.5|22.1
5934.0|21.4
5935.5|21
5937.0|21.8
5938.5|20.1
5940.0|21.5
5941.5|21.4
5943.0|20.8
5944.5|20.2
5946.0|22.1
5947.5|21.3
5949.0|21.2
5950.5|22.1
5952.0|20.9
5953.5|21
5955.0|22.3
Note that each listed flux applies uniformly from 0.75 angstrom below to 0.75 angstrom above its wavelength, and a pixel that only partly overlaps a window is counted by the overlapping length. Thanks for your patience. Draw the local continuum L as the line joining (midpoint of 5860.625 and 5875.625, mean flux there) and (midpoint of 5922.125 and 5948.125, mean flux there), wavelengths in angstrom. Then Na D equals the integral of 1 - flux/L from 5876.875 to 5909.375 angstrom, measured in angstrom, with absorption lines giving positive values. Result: 1.49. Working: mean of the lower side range 21.4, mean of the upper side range 21.1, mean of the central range 20.4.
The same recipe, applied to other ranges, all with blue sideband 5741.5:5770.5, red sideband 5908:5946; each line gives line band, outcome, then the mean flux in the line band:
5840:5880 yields -1.5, 22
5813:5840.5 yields -0.8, 22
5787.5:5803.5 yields 0.2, 21.2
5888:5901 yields 1.4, 18.8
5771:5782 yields 0.0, 21.6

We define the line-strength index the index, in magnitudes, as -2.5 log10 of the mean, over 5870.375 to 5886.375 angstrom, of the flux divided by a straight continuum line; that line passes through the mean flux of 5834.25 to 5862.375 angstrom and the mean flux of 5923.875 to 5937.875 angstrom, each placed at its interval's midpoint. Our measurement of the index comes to -0.07 mag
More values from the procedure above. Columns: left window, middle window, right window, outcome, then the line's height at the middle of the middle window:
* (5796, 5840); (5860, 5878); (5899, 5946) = -0.01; 21.4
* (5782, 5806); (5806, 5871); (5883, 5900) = -0.08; 20.3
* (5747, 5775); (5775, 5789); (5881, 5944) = 0.00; 21.4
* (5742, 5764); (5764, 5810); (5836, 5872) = 0.01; 21.6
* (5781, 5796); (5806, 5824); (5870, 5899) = -0.06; 21.2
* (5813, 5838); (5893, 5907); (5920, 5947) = 0.07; 21.4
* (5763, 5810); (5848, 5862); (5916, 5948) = -0.02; 21.3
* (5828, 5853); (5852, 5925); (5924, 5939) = 0.04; 21.6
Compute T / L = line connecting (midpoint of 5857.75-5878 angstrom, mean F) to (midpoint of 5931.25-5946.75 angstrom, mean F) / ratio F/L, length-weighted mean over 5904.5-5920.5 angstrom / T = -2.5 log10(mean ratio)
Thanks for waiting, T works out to 0.03 mag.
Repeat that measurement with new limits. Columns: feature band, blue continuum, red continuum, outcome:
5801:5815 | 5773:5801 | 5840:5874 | -0.03 mag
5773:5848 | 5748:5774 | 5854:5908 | -0.03 mag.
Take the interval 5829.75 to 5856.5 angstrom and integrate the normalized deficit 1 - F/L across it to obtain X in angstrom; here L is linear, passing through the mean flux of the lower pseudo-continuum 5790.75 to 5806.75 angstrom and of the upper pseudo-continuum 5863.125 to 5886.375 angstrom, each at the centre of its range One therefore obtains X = -0.17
